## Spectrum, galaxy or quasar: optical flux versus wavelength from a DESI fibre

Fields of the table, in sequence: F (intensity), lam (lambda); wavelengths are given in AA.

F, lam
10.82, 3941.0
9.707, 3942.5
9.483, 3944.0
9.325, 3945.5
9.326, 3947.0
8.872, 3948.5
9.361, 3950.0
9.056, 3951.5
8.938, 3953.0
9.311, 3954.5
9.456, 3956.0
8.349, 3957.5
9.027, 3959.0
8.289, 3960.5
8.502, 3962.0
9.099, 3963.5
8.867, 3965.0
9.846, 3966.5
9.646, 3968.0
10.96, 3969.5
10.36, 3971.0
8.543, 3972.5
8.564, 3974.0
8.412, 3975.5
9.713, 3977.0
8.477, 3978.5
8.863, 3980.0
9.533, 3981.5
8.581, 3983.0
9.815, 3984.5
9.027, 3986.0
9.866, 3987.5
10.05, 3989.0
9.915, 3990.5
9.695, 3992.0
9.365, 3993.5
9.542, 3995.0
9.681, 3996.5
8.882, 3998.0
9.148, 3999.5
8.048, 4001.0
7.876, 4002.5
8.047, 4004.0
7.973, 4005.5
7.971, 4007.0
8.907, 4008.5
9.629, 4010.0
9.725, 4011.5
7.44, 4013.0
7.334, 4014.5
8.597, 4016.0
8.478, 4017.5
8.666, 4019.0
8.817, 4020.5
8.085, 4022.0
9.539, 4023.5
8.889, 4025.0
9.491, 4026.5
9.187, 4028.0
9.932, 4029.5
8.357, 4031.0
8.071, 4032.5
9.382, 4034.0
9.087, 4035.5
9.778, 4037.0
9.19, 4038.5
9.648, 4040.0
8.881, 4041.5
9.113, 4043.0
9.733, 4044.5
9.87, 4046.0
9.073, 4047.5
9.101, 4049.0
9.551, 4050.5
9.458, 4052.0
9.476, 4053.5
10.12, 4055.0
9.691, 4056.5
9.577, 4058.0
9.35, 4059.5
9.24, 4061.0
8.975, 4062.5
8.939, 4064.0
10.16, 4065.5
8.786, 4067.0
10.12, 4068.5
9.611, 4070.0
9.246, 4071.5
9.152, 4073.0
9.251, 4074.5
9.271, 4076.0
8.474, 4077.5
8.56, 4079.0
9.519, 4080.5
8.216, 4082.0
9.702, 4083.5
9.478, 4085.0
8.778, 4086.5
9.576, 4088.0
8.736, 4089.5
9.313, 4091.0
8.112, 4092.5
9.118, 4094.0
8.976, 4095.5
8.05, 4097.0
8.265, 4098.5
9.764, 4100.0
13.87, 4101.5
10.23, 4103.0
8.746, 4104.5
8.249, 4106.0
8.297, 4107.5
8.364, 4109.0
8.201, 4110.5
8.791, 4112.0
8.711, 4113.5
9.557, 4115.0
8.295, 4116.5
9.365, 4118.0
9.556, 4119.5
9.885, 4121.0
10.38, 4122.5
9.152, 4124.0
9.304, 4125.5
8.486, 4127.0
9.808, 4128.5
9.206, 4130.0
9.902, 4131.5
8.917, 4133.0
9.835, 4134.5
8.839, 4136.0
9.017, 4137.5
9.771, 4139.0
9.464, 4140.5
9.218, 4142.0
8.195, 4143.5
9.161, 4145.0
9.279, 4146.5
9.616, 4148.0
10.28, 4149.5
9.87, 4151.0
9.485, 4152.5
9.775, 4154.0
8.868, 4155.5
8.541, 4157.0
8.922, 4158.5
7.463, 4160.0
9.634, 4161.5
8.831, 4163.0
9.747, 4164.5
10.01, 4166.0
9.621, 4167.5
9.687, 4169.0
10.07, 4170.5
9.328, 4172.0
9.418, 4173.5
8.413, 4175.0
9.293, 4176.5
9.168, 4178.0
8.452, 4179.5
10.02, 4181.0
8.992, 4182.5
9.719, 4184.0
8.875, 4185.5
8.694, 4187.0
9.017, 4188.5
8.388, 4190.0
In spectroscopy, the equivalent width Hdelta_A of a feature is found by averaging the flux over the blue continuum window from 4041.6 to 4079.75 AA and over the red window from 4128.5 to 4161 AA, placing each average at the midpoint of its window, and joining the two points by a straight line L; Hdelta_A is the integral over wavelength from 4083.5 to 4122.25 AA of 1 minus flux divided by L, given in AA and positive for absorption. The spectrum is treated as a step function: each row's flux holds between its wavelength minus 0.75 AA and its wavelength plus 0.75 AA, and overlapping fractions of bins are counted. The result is 0.6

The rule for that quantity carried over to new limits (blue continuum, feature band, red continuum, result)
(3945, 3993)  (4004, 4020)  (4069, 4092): 1.3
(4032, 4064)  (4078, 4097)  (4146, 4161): 0.7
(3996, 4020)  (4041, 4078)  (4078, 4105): -1.6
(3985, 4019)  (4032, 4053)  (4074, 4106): -0.6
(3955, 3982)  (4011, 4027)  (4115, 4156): 1.0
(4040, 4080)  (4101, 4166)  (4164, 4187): 0.6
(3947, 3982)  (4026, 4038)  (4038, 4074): 0.2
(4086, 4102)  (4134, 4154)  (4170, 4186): -0.3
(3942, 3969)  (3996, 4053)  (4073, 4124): 1.5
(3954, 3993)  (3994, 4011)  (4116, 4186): 1.0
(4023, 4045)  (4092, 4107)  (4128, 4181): -0.1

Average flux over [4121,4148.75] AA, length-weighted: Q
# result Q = 9.32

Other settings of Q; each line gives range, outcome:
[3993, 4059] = 9.01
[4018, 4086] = 9.24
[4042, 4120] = 9.22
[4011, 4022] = 8.38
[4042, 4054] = 9.41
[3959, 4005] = 9.16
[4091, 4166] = 9.22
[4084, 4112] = 9.11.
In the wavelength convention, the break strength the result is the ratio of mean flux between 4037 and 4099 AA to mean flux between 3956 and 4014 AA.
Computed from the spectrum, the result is 1.0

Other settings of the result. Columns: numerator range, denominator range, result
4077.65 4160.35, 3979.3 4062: 1.01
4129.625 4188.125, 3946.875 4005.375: 1.01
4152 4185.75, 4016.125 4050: 1.01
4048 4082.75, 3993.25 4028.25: 1.07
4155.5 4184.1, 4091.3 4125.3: 1.00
